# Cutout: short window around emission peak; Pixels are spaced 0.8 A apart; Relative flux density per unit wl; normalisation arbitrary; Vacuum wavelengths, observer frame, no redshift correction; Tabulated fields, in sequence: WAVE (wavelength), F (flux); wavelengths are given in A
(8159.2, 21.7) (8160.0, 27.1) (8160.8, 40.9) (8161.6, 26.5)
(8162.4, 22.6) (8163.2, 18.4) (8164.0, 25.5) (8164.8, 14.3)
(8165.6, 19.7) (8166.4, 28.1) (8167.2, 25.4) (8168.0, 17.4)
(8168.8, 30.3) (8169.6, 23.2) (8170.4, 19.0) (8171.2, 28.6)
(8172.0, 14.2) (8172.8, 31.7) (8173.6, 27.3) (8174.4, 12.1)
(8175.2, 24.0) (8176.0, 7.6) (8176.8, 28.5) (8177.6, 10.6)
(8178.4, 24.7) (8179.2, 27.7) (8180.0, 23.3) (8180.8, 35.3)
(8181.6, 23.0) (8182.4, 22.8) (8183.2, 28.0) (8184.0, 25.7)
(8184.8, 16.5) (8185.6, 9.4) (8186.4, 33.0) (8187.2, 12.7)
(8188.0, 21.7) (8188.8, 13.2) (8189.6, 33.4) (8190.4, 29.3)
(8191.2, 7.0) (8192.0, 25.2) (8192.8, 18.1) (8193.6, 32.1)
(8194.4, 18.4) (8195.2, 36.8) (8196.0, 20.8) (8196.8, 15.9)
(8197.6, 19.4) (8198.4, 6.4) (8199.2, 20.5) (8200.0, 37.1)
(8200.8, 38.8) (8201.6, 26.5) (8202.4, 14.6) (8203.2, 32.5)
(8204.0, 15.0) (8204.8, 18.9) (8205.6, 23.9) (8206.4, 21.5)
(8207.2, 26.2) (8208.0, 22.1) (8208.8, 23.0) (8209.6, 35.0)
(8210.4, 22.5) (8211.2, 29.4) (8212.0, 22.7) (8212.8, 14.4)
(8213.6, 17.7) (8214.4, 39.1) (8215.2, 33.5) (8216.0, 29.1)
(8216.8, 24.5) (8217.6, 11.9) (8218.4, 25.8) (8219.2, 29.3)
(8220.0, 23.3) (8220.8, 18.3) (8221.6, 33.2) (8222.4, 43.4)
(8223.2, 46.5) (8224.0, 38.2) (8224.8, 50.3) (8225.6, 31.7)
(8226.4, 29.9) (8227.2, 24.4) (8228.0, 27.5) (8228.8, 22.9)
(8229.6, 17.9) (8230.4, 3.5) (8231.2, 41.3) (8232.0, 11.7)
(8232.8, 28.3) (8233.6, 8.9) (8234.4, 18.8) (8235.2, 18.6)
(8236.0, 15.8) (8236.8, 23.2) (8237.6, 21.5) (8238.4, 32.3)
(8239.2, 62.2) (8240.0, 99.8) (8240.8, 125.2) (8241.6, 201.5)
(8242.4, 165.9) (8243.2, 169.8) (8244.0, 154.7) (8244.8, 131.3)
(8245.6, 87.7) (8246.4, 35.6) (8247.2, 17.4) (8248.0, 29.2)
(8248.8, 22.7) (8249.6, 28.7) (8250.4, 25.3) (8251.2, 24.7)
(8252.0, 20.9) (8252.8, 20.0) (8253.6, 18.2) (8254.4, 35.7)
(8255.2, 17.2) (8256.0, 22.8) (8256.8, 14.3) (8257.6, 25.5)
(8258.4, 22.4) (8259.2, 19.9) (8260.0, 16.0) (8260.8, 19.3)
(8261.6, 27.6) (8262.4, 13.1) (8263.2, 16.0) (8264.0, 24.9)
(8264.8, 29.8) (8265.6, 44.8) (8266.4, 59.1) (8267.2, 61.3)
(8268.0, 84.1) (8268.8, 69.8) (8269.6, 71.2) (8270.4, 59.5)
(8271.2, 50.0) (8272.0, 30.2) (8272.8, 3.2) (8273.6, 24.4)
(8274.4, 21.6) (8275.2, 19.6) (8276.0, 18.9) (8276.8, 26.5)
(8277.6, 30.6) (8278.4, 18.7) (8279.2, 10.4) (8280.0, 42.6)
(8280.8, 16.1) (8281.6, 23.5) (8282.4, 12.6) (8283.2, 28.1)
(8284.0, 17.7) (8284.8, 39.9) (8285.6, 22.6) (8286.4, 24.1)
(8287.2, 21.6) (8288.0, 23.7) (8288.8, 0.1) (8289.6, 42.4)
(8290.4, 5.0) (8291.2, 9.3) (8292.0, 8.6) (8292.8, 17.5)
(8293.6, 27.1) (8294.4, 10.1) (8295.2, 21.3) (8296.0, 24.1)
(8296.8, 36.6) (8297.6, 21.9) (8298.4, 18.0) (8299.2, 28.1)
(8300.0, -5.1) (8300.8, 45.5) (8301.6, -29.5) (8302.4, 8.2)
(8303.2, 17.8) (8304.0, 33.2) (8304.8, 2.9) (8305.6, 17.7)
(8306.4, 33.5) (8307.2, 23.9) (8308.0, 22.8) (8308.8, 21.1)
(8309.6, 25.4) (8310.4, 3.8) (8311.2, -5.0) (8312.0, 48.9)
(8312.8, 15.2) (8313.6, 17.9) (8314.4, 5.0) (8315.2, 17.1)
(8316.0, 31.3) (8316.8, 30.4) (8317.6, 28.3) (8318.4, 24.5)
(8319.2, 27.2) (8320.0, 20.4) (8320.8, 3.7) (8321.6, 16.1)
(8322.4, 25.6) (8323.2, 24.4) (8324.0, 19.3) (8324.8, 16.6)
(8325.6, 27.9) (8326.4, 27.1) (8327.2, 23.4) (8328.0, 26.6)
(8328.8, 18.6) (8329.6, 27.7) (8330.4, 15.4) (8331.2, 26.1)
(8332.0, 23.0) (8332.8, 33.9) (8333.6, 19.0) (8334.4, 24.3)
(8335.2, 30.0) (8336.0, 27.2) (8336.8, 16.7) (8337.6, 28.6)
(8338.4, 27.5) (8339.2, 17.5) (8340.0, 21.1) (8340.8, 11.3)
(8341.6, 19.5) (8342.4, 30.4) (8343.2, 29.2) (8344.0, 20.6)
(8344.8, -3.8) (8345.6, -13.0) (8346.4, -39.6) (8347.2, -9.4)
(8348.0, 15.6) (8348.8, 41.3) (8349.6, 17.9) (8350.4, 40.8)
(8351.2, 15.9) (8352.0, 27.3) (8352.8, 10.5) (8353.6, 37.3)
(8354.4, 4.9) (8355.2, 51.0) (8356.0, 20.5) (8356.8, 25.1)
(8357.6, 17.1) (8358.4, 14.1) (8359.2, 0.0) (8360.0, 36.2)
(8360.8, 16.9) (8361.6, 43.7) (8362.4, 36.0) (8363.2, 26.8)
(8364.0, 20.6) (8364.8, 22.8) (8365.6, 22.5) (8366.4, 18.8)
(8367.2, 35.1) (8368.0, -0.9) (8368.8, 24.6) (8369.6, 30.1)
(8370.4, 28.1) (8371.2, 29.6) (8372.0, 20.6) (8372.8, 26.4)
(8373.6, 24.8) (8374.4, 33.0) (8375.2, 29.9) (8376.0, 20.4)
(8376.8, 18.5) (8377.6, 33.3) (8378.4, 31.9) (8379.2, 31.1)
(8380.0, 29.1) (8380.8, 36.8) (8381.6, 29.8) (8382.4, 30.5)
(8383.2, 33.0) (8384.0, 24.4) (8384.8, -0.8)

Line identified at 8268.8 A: [N II] 6583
